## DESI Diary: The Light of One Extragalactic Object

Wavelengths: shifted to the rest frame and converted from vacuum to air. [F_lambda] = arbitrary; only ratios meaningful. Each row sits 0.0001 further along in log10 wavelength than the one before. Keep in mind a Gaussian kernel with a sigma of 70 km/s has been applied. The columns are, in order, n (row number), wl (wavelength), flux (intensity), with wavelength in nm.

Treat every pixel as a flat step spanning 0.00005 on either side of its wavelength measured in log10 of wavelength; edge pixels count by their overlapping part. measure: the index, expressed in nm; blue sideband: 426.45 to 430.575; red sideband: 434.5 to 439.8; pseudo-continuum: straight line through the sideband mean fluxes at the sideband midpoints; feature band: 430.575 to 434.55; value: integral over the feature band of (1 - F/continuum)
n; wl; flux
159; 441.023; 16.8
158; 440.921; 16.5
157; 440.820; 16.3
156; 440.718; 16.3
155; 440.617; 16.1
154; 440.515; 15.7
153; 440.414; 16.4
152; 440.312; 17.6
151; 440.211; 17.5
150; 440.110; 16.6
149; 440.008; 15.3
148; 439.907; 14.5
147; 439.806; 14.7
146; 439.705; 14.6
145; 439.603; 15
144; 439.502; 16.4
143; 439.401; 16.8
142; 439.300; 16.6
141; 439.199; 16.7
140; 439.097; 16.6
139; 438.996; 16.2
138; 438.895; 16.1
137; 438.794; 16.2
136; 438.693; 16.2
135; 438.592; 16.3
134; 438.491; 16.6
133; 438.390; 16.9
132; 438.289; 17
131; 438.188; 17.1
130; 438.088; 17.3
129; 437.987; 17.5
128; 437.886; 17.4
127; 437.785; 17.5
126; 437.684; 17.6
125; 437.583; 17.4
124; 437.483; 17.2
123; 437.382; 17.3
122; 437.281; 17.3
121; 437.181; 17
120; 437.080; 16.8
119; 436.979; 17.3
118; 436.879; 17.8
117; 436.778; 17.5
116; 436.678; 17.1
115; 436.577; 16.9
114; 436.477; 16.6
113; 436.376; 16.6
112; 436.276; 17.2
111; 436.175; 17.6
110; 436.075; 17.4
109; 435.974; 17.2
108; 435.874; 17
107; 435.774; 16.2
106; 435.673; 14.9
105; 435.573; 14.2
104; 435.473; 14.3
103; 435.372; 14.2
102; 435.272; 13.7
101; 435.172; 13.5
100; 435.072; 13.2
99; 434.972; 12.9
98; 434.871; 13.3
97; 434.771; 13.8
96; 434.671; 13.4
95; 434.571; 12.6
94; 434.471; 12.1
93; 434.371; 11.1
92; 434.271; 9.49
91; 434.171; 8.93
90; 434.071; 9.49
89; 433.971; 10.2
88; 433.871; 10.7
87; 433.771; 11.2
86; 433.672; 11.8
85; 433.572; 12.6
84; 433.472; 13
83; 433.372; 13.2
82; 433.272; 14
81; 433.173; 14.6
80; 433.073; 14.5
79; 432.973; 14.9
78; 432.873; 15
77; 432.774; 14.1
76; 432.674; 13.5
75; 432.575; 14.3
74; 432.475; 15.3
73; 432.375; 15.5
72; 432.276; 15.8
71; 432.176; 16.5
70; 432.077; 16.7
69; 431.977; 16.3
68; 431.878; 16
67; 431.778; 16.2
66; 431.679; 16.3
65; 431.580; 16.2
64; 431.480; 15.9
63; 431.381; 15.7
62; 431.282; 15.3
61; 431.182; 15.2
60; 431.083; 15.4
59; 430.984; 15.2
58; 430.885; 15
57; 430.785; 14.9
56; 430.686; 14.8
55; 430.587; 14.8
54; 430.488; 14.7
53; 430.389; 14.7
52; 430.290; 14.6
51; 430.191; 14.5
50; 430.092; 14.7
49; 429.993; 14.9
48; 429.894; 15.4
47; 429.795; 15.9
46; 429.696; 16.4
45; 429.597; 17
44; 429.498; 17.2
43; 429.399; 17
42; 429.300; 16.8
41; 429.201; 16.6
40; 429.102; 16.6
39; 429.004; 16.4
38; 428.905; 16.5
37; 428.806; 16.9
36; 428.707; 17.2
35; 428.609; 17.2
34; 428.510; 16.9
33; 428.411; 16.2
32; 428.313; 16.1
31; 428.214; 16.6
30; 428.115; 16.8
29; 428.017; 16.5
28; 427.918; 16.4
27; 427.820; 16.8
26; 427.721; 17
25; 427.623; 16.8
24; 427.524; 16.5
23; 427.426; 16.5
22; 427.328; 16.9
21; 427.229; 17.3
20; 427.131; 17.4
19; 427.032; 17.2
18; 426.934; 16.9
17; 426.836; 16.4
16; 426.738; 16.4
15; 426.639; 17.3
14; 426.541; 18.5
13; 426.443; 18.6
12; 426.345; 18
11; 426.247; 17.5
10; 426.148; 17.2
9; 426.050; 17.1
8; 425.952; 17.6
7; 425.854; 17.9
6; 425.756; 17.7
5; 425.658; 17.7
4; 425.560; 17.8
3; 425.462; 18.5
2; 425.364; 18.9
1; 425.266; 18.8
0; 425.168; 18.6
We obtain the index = 0.55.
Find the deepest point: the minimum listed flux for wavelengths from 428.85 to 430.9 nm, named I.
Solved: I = 14.5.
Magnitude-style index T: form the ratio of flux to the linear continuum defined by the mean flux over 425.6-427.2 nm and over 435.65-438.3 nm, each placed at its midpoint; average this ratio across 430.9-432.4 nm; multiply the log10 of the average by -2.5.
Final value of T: 0.09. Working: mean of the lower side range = 17.5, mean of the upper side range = 17.1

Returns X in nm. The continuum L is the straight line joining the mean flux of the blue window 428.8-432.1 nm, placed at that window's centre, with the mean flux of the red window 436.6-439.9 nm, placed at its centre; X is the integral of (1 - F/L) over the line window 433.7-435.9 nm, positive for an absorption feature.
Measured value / 0.49 nm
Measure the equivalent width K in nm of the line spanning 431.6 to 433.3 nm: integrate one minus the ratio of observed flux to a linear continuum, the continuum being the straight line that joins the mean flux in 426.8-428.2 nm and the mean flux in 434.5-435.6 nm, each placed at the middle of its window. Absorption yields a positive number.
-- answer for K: -0.07 nm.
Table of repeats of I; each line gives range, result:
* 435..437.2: 13.2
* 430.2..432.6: 14.3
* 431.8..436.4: 8.93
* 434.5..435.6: 12.6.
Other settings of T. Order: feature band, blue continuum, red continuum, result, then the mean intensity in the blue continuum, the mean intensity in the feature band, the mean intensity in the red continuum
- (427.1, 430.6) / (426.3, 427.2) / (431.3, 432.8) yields 0.03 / 17.4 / 16.3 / 15.6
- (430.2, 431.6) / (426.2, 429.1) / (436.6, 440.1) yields 0.12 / 17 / 15.1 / 16.6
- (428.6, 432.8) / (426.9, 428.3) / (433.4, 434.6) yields -0.13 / 16.8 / 15.7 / 11.1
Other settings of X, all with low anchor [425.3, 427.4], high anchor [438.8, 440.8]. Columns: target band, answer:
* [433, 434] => 0.244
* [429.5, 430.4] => 0.089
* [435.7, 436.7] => -0.027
